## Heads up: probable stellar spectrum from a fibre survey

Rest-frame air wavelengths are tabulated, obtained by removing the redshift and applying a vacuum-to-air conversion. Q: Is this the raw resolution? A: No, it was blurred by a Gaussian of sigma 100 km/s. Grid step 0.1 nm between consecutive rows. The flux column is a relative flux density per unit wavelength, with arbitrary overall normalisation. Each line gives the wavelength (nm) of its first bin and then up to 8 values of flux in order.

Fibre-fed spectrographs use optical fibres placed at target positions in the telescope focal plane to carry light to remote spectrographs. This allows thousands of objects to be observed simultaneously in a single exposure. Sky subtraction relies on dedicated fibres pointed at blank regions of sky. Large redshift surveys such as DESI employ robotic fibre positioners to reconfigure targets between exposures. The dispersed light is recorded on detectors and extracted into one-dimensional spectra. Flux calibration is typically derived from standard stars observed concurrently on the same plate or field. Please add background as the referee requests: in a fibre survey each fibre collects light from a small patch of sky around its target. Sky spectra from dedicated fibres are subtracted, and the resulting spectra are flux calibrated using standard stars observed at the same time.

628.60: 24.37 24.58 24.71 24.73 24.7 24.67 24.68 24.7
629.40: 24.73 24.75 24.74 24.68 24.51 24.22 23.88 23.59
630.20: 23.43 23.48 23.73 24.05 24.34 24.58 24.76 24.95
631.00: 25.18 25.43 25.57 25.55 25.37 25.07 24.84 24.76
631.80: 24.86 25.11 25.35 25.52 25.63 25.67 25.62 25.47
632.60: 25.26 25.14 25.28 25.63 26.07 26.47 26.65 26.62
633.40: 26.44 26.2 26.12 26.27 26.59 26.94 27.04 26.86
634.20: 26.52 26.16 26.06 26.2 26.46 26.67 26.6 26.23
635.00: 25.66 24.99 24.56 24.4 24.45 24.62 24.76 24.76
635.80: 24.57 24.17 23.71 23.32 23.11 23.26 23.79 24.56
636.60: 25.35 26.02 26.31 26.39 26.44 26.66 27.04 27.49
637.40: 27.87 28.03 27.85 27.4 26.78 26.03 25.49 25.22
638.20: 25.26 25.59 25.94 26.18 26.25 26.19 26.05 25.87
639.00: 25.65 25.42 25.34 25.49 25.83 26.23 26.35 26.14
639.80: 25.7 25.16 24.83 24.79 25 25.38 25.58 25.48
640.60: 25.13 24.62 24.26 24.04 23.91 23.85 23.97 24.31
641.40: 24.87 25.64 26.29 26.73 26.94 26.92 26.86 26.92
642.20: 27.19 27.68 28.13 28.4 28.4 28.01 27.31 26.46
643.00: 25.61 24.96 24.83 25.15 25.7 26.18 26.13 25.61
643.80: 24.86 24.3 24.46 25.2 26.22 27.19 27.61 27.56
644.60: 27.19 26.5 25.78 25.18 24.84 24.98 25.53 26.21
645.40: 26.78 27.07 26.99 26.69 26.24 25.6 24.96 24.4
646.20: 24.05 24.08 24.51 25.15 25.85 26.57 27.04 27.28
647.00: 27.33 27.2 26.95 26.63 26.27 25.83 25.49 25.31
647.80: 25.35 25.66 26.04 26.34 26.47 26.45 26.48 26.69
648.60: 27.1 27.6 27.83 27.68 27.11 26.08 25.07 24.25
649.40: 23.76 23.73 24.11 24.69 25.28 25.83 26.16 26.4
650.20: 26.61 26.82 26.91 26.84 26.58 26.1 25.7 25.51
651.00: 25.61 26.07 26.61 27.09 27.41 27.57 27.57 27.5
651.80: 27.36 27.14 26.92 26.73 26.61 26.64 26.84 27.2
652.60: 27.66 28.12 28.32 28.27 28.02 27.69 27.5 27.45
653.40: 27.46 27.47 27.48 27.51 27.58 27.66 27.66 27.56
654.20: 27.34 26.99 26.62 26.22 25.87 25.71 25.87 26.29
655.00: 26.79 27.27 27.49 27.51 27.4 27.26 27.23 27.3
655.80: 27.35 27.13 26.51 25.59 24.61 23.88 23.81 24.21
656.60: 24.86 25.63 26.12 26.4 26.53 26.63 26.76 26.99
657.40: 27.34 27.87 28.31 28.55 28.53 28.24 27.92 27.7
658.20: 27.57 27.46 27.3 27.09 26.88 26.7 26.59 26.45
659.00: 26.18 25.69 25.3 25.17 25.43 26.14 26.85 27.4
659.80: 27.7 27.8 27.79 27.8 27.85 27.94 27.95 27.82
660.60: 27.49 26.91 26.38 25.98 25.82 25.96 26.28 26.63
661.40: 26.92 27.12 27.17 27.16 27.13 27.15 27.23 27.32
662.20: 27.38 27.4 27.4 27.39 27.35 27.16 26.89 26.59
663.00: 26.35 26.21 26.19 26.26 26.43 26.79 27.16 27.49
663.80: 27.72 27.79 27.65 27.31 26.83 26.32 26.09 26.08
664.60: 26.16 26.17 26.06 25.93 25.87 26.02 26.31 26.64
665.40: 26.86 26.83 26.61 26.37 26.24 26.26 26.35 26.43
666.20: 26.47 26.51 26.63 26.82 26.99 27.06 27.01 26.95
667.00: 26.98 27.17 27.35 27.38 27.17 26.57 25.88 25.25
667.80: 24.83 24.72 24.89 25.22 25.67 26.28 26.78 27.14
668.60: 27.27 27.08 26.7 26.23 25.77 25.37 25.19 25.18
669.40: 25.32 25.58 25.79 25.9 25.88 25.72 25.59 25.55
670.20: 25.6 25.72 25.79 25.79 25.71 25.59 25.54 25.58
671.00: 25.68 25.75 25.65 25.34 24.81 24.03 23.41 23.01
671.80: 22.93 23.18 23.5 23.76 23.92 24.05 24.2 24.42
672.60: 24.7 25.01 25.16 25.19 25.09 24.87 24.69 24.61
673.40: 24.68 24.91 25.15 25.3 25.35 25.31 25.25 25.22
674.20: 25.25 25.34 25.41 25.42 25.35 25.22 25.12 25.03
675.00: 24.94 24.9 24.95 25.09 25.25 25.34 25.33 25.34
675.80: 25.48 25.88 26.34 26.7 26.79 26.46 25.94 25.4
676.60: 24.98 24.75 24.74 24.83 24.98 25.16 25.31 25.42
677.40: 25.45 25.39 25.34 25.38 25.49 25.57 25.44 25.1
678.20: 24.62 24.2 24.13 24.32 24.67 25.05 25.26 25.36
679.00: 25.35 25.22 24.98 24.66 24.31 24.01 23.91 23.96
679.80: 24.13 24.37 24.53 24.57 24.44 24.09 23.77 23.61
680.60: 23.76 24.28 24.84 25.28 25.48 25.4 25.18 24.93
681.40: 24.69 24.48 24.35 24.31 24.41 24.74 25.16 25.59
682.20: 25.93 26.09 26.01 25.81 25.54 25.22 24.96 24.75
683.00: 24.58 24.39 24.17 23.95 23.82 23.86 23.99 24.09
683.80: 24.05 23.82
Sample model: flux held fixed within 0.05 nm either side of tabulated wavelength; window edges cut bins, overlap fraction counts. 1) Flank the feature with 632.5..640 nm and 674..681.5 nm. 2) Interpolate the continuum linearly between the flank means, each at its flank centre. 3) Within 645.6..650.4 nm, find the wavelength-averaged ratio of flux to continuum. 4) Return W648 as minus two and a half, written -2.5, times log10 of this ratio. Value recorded -0.02 mag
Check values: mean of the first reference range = 25.8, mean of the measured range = 26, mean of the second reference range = 25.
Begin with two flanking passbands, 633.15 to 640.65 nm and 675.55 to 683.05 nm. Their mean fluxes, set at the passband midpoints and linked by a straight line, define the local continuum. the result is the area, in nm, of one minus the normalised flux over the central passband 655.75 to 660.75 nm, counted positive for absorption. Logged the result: -0.27 nm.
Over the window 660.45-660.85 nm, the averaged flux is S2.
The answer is 27.1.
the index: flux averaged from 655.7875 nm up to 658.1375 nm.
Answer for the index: 26.5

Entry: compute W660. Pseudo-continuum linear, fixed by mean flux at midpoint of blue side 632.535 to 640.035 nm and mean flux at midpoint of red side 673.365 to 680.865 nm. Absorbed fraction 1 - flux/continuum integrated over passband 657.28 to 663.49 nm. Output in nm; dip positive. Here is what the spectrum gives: -0.41 nm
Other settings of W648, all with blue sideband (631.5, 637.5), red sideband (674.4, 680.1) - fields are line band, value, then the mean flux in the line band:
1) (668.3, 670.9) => -0.03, 25.9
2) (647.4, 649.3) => -0.04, 26.3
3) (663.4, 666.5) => -0.06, 26.6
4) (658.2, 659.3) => -0.05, 26.5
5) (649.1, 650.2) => 0.02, 25.1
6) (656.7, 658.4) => -0.08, 27.4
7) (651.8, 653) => -0.08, 27.3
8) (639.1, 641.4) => 0.02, 25.1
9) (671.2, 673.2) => 0.04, 24.3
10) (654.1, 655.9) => -0.06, 26.9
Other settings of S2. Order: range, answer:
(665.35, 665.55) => 26.8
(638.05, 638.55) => 25.6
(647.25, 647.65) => 26.1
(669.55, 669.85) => 25.9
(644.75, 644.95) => 25.5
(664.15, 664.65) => 26.3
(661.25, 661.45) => 26.8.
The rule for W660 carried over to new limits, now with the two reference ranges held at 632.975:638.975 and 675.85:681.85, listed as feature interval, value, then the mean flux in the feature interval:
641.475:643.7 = -0.080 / 26.6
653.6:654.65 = -0.068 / 27.1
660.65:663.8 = -0.193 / 26.8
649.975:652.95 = -0.161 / 26.9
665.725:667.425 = -0.108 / 26.8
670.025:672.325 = 0.028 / 24.8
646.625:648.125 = -0.043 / 26.3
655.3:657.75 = -0.100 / 26.4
